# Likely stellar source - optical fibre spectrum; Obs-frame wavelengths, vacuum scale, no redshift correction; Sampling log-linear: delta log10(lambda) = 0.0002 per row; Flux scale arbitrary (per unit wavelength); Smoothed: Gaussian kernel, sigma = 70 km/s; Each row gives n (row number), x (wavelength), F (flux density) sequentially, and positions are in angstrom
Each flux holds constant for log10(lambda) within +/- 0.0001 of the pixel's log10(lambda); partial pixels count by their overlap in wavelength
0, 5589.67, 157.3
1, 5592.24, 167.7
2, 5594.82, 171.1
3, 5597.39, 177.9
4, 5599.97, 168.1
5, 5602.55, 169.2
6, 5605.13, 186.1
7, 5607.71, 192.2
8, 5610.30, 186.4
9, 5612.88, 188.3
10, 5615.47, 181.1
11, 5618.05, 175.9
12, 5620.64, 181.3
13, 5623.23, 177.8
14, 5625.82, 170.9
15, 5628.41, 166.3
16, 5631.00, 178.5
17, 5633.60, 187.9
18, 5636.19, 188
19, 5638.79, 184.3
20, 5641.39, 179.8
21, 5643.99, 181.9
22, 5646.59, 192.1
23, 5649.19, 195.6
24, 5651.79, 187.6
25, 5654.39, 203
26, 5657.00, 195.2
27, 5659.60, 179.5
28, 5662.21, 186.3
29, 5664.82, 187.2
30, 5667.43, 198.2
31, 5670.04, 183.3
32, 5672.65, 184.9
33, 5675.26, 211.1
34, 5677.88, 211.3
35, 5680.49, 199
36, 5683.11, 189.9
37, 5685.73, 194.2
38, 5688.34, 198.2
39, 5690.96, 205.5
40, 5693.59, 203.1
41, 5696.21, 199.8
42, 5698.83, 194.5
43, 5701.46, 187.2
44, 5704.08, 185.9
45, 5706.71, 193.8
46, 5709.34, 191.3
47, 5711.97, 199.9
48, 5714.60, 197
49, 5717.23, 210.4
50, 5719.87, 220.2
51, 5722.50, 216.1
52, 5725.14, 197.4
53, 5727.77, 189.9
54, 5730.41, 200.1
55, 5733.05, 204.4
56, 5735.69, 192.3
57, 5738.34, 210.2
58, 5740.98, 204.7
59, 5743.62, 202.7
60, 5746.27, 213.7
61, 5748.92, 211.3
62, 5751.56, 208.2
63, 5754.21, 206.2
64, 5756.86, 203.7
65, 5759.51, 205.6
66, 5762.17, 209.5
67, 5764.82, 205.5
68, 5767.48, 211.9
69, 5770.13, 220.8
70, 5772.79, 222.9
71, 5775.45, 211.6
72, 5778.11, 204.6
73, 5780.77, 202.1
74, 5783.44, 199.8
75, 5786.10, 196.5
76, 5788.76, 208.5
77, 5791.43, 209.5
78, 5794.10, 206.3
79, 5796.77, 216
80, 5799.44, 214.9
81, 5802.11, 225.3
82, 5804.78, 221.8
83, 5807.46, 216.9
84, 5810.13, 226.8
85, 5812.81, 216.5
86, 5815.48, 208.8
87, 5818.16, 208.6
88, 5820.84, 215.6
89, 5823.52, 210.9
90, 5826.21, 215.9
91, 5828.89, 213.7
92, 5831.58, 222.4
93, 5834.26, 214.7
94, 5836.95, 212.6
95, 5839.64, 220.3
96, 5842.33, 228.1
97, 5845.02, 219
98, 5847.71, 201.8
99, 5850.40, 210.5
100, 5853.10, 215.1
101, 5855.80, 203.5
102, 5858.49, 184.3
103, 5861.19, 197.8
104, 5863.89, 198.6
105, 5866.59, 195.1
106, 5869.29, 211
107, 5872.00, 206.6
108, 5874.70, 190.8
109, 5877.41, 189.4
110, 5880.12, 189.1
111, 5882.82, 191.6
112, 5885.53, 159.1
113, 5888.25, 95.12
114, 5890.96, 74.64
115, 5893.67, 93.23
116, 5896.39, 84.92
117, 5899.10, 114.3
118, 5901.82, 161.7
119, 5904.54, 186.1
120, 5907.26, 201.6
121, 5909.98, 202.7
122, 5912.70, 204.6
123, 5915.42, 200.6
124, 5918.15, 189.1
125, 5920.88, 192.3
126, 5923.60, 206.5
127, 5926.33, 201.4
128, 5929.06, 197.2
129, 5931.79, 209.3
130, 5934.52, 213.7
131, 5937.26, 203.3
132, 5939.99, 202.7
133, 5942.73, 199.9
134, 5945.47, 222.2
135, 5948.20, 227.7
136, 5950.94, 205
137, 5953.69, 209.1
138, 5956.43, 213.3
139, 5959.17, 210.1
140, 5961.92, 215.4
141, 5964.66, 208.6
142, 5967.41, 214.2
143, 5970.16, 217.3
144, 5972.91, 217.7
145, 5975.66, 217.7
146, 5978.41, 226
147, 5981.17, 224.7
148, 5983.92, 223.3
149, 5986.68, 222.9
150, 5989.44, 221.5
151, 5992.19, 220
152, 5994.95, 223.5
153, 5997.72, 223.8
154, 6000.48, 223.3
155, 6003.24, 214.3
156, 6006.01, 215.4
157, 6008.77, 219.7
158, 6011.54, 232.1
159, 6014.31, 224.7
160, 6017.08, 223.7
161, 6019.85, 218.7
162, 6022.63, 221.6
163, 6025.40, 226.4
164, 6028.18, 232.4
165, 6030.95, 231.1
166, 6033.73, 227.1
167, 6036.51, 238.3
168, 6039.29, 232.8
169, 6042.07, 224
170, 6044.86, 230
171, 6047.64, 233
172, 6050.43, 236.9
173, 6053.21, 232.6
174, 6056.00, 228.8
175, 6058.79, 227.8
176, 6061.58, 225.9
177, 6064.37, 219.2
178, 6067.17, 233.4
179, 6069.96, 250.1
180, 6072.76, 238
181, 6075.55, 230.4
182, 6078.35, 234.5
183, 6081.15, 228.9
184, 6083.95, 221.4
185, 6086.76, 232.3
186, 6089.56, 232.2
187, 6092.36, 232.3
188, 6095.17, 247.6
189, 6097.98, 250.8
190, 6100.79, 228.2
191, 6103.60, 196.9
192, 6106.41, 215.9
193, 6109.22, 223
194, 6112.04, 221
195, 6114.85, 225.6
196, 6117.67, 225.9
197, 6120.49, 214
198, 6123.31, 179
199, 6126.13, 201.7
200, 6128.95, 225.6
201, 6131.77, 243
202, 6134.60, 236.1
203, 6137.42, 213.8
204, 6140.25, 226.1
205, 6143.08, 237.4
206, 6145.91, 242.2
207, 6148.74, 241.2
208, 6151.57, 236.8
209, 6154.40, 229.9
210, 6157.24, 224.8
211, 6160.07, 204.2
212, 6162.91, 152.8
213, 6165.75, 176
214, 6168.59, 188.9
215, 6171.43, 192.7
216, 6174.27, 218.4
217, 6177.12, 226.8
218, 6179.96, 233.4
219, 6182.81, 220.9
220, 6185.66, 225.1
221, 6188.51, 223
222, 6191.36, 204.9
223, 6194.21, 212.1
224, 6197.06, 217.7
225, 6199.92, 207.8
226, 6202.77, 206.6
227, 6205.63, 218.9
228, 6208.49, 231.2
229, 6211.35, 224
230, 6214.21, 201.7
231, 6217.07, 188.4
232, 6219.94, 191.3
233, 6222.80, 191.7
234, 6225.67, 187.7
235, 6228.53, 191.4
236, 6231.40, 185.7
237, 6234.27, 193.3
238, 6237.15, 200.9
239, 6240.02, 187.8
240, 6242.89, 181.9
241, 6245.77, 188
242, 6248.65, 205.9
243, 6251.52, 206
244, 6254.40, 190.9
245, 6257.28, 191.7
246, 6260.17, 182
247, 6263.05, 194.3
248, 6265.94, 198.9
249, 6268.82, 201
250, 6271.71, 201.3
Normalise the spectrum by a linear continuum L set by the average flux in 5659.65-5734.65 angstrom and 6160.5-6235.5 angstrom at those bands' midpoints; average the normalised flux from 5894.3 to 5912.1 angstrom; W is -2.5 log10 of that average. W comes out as 0.26 mag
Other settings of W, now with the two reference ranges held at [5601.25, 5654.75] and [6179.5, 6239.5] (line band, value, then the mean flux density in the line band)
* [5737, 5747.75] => -0.11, 208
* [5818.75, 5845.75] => -0.14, 217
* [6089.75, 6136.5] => -0.10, 223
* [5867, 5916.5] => 0.18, 165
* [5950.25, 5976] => -0.09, 213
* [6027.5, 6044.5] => -0.16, 231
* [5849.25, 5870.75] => -0.05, 202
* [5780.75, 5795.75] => -0.08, 204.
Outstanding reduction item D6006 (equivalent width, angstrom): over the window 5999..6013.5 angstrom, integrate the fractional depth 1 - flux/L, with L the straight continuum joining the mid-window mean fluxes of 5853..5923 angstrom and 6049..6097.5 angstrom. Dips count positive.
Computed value -0.7 angstrom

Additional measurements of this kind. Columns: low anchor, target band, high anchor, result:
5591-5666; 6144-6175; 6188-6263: -1.9 angstrom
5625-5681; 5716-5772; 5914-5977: -3.5 angstrom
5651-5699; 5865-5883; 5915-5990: 0.9 angstrom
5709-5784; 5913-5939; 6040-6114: 2.1 angstrom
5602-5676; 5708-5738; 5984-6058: -1.2 angstrom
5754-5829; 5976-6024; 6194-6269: -3.9 angstrom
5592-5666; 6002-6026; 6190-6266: -3.5 angstrom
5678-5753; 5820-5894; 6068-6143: 5.9 angstrom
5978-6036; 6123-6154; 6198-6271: -2.8 angstrom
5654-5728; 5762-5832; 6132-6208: -3.9 angstrom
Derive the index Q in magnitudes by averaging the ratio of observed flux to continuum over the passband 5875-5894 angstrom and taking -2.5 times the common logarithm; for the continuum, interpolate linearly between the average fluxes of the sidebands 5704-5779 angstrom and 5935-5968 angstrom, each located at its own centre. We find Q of 0.38 mag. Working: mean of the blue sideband 206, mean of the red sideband 211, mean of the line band 147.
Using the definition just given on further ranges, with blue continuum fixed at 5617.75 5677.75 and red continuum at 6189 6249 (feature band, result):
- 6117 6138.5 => -0.10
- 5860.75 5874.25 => -0.05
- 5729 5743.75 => -0.07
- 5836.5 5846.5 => -0.15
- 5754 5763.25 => -0.09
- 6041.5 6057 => -0.18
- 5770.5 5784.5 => -0.10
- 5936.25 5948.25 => -0.08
